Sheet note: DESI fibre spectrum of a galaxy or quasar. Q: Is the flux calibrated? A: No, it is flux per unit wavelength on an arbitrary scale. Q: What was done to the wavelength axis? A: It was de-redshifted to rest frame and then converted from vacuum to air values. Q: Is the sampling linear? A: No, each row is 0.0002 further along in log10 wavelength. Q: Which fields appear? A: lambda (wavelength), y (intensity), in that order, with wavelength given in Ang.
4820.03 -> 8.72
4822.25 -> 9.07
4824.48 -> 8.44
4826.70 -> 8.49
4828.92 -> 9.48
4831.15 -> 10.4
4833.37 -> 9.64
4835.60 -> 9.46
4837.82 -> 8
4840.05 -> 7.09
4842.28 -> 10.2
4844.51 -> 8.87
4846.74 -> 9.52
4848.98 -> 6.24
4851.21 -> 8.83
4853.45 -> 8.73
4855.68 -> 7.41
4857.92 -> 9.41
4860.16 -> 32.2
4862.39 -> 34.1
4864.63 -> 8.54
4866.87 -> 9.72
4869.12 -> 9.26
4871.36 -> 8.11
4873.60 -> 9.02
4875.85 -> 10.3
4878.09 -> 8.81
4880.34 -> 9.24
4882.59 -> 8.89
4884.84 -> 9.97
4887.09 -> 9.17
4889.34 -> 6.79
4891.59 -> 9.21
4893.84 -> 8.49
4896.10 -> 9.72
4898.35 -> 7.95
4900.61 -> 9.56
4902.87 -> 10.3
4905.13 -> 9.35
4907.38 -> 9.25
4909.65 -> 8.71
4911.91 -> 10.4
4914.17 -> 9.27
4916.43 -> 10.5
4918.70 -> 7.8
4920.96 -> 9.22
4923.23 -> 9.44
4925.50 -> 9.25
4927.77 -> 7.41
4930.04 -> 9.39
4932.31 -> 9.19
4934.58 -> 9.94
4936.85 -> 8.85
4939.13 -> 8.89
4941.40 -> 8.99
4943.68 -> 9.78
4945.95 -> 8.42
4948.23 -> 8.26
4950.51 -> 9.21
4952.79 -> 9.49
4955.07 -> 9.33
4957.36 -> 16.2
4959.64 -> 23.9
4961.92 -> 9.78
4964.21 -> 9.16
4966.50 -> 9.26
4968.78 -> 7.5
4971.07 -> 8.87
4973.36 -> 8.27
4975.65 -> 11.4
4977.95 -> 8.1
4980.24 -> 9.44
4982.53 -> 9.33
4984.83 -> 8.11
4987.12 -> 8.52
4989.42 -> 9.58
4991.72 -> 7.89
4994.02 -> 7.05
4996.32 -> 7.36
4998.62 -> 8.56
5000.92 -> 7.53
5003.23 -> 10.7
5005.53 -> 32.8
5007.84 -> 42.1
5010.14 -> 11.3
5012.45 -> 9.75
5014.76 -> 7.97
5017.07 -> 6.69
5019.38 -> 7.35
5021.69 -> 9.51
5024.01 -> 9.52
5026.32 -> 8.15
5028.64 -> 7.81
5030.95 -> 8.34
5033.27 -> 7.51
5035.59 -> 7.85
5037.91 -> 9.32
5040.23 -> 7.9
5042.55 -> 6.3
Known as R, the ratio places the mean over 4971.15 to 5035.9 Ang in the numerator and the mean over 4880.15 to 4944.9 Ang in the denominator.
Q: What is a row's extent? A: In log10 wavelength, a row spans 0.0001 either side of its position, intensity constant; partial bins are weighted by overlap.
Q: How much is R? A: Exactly 1.2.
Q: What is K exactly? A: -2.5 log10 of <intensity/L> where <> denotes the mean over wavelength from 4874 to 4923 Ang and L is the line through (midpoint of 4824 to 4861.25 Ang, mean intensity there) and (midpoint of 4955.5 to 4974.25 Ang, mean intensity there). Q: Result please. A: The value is 0.18 mag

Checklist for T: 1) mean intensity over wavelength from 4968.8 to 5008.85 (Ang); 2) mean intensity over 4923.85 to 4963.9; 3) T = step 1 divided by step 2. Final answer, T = 1.1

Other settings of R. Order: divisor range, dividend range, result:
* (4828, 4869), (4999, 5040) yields 1.03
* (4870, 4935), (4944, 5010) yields 1.28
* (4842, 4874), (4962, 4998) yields 0.72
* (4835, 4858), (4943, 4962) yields 1.39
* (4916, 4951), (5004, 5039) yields 1.37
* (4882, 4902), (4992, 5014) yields 1.67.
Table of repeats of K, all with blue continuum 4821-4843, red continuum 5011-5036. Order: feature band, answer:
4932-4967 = -0.234 mag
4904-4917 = -0.101 mag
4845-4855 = 0.077 mag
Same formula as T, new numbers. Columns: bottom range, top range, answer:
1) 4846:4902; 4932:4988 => 0.92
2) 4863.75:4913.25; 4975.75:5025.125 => 1.25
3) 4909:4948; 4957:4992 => 1.12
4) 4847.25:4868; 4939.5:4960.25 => 0.81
